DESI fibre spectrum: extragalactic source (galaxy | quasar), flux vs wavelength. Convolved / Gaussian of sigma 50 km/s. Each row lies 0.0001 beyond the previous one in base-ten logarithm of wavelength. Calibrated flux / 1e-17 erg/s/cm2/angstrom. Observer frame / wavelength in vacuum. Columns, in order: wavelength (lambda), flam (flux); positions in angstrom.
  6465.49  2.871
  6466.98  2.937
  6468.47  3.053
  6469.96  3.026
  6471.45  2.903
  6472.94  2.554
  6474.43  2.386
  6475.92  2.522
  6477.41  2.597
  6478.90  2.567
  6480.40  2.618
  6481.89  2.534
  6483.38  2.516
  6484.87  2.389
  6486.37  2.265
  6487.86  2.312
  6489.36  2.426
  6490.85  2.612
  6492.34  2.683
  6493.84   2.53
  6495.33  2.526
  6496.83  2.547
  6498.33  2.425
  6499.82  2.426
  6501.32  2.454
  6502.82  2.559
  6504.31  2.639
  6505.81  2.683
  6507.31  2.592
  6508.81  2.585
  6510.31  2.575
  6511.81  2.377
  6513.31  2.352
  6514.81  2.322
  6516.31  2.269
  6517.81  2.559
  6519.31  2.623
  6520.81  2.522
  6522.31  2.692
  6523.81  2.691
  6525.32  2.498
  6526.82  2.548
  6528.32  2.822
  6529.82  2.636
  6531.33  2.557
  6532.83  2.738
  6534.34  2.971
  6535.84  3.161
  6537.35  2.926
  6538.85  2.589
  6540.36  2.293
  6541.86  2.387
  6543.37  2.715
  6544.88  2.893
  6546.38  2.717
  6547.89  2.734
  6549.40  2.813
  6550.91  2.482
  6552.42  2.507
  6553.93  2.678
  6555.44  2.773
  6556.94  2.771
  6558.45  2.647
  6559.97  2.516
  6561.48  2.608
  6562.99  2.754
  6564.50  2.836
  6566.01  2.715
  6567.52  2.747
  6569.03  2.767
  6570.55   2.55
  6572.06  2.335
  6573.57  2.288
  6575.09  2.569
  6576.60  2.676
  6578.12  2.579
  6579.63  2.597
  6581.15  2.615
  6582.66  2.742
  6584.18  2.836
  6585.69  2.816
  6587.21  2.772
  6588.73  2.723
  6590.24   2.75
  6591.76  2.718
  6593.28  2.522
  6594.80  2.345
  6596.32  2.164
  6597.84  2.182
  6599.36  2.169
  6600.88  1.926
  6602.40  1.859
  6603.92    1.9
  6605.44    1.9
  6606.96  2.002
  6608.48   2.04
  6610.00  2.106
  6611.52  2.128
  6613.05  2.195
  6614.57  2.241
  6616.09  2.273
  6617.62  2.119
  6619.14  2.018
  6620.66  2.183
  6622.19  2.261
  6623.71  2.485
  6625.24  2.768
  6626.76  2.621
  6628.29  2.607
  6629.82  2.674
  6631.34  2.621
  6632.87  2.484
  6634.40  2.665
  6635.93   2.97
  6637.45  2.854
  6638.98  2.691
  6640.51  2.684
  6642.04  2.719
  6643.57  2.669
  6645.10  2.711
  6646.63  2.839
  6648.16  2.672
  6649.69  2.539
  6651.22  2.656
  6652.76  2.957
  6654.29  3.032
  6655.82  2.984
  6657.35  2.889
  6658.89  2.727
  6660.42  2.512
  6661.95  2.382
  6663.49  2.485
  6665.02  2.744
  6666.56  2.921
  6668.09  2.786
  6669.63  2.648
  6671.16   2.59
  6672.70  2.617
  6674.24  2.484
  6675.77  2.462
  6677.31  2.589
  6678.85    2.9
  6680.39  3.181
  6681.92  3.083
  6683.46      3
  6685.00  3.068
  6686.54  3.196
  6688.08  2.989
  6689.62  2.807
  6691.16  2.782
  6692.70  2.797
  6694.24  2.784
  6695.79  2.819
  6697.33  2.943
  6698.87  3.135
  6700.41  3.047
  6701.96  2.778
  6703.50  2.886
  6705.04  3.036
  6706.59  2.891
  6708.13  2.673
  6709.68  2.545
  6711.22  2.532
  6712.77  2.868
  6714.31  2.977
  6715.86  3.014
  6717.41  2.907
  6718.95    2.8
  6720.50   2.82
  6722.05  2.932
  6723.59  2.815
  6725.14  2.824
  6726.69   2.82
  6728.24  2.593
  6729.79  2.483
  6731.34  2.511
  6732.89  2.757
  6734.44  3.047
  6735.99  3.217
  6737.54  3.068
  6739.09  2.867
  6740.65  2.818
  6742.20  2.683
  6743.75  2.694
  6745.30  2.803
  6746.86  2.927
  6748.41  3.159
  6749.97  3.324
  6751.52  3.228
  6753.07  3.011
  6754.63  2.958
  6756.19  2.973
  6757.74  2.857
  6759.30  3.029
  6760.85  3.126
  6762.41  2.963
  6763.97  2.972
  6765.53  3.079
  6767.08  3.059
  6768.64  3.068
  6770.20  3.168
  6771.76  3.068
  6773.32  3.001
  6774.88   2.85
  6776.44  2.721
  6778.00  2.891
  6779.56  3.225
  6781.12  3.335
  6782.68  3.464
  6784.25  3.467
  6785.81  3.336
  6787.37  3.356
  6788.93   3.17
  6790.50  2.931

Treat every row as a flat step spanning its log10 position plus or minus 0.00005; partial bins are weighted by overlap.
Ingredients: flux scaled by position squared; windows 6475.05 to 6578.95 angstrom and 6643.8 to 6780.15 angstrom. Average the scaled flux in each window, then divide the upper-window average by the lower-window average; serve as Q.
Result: 1.2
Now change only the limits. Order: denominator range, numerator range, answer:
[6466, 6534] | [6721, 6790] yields 1.26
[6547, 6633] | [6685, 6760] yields 1.22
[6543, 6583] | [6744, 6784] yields 1.22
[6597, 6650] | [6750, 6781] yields 1.32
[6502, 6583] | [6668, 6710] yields 1.13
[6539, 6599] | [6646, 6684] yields 1.08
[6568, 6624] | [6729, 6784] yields 1.33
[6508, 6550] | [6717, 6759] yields 1.17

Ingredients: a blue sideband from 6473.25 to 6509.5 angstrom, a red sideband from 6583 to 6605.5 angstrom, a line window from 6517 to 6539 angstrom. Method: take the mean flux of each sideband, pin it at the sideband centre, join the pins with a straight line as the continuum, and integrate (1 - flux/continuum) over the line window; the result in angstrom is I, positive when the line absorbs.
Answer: -2.1 angstrom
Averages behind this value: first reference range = 2.52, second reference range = 2.39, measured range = 2.7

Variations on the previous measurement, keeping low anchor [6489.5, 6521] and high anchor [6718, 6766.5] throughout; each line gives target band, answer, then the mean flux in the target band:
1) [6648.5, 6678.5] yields 1.0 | 2.69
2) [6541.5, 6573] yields -0.8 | 2.67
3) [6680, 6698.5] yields -0.9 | 2.95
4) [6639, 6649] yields 0.1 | 2.71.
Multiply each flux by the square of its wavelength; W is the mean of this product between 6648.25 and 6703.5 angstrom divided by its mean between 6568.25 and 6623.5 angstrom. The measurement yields 1.22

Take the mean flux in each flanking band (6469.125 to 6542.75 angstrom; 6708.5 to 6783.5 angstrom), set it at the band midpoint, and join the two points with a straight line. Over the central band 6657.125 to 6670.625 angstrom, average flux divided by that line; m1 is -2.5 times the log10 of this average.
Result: 0.06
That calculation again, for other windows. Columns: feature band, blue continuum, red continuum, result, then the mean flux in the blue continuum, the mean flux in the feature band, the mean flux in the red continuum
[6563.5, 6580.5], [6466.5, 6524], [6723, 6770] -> 0.03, 2.56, 2.61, 2.93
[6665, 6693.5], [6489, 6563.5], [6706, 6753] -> -0.01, 2.61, 2.83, 2.86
